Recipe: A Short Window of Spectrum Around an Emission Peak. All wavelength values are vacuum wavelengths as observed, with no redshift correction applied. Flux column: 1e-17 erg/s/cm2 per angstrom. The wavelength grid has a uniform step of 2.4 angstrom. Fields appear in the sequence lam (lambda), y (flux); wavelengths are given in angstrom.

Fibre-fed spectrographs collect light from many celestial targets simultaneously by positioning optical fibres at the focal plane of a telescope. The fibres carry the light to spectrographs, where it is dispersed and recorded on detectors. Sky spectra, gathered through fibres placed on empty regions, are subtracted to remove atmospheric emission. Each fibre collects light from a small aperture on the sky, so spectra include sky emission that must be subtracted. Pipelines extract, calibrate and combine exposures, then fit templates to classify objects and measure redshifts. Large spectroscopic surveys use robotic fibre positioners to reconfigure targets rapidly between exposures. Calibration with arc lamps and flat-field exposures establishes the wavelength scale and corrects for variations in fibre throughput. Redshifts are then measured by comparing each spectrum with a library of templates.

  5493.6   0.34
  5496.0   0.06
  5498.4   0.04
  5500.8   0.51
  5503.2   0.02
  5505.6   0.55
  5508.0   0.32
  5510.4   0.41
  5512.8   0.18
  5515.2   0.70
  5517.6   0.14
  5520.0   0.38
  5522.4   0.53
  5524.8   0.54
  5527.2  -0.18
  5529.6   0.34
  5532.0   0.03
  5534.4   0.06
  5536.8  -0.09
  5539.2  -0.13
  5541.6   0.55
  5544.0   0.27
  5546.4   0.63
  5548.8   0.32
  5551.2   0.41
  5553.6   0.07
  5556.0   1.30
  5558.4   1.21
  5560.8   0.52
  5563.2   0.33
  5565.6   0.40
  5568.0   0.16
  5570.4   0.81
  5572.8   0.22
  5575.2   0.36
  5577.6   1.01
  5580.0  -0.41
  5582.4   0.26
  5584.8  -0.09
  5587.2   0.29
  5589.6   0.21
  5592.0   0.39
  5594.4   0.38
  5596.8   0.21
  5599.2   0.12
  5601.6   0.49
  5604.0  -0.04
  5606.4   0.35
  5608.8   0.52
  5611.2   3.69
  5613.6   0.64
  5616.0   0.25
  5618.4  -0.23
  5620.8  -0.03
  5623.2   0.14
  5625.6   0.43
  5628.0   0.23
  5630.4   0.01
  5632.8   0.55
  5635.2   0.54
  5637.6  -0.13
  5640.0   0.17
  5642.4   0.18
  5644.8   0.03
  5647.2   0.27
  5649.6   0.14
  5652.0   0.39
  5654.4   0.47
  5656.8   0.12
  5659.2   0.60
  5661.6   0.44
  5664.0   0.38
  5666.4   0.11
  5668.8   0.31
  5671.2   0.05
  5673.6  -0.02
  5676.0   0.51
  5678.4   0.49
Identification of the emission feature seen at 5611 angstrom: [O III] 5007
